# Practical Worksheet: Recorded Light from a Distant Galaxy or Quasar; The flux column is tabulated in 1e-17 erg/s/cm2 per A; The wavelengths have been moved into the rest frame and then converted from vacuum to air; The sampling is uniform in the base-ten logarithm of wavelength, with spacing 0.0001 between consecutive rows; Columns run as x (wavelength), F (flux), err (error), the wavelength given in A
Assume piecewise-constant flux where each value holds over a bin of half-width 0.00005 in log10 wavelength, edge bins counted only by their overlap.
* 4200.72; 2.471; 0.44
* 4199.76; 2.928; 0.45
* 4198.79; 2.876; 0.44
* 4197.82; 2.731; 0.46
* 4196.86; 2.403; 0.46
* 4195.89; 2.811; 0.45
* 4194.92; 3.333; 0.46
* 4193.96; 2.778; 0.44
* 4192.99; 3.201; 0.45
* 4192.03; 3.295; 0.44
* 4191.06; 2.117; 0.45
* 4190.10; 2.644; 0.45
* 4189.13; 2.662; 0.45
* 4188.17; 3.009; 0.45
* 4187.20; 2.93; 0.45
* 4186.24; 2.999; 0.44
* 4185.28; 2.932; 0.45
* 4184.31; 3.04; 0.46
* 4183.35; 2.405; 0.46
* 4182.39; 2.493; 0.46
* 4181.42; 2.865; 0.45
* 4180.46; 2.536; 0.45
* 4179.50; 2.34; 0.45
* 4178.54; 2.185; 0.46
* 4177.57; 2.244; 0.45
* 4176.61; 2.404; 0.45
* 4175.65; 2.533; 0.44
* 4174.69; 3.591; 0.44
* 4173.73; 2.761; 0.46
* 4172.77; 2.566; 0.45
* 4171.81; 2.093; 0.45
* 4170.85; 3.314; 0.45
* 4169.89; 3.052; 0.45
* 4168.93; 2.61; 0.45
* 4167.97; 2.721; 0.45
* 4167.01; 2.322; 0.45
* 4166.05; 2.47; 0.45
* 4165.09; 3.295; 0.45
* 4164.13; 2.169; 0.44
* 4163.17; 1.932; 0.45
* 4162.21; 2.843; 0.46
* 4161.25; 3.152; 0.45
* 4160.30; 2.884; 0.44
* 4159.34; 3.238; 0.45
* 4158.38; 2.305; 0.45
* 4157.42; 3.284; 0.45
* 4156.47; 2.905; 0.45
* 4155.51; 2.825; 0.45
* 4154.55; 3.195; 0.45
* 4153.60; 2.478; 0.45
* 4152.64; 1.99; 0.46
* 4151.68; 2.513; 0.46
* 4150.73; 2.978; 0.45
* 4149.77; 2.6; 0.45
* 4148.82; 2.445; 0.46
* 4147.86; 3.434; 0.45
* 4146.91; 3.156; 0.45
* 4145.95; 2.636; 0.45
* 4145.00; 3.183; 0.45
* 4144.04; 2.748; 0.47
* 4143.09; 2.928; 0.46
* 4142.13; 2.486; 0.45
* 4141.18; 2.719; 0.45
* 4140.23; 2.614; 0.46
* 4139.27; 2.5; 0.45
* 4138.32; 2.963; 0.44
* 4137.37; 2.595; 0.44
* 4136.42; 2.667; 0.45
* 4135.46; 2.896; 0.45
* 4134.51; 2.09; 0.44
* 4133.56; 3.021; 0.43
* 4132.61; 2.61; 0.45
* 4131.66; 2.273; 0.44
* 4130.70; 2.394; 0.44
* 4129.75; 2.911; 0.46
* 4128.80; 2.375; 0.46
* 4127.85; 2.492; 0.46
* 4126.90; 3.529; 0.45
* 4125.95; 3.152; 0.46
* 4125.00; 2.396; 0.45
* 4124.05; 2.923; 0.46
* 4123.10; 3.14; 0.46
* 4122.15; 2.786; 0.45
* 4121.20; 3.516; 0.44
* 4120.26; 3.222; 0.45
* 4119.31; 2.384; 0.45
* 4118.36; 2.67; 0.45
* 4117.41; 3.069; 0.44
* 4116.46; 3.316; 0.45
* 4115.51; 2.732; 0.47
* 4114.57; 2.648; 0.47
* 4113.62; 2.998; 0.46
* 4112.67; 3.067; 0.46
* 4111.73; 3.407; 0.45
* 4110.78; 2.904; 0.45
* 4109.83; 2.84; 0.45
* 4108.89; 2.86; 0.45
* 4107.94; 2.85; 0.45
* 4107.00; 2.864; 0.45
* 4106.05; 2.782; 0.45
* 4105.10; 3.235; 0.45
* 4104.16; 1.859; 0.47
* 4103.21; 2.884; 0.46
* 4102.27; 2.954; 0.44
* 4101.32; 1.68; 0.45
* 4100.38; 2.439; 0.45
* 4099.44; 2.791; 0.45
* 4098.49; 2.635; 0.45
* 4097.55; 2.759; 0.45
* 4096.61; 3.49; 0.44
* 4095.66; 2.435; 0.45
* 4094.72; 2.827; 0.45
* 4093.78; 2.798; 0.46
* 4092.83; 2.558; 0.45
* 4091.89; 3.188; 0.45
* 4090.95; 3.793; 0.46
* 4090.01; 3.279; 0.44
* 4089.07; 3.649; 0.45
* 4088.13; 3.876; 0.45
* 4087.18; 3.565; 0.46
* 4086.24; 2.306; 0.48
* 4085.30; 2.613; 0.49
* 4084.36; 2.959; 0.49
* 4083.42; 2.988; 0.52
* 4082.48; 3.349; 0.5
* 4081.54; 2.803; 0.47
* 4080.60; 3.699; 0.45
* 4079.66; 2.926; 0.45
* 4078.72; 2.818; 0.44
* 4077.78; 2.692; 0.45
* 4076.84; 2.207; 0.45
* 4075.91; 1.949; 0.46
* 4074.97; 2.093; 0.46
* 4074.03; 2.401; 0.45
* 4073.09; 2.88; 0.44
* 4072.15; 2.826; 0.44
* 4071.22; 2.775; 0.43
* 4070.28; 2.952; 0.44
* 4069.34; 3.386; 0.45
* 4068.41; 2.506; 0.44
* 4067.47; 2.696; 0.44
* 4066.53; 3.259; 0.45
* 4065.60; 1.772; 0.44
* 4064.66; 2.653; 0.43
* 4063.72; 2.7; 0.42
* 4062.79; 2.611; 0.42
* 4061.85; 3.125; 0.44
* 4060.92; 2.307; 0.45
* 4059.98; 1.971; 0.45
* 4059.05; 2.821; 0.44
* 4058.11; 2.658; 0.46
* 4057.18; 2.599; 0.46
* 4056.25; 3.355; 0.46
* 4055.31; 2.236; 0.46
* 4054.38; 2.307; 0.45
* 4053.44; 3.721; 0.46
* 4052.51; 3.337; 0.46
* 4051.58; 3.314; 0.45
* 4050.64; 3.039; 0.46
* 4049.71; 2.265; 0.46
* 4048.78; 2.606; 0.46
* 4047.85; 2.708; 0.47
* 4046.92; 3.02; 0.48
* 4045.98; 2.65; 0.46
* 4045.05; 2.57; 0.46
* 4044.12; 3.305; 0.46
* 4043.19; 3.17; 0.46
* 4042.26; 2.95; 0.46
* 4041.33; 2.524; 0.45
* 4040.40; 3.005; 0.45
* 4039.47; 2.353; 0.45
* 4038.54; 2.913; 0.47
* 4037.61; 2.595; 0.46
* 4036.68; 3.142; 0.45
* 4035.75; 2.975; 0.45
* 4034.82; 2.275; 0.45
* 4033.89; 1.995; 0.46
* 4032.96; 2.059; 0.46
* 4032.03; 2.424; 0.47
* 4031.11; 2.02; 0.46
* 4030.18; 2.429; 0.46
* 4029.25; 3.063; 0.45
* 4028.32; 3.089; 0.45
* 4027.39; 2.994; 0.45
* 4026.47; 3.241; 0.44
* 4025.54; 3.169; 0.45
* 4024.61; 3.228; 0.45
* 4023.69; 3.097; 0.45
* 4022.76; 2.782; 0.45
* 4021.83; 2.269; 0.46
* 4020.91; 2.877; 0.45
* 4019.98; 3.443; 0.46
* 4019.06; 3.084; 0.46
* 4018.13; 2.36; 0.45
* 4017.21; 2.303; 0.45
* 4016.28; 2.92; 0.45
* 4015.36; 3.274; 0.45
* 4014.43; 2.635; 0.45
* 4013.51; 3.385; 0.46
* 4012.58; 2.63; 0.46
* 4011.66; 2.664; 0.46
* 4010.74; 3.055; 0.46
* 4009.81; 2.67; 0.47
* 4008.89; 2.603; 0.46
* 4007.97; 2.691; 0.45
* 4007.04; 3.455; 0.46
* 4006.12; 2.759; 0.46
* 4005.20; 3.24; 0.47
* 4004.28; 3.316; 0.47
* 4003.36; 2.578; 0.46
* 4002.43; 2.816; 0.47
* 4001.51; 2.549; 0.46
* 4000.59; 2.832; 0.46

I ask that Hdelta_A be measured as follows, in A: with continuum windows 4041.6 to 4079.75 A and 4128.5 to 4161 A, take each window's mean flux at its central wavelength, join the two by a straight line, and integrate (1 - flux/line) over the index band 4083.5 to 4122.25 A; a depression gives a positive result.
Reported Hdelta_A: -2.6 A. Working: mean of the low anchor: 2.73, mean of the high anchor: 2.74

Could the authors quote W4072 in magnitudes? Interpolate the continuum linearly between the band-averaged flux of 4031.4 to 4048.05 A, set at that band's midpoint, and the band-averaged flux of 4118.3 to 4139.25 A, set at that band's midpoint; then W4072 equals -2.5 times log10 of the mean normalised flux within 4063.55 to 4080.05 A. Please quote 0.04 mag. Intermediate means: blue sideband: 2.7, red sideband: 2.77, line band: 2.64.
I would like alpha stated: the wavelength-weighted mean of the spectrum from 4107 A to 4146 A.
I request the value 2.82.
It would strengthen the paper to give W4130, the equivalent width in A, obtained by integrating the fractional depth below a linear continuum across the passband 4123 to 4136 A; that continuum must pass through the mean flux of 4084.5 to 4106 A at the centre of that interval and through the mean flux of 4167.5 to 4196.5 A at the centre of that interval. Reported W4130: 0.5 A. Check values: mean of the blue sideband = 2.89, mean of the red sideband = 2.75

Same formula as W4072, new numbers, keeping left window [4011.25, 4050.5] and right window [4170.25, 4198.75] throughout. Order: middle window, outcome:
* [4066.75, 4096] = -0.05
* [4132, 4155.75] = 0.01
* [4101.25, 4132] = -0.03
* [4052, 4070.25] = 0.01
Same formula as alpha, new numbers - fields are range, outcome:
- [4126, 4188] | 2.72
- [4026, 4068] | 2.73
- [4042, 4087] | 2.77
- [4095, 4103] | 2.66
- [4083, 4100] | 3.03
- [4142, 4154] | 2.74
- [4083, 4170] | 2.82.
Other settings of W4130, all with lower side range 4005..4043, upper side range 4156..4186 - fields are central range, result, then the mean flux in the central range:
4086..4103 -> -1.3 A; 2.95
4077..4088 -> -0.9 A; 2.98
